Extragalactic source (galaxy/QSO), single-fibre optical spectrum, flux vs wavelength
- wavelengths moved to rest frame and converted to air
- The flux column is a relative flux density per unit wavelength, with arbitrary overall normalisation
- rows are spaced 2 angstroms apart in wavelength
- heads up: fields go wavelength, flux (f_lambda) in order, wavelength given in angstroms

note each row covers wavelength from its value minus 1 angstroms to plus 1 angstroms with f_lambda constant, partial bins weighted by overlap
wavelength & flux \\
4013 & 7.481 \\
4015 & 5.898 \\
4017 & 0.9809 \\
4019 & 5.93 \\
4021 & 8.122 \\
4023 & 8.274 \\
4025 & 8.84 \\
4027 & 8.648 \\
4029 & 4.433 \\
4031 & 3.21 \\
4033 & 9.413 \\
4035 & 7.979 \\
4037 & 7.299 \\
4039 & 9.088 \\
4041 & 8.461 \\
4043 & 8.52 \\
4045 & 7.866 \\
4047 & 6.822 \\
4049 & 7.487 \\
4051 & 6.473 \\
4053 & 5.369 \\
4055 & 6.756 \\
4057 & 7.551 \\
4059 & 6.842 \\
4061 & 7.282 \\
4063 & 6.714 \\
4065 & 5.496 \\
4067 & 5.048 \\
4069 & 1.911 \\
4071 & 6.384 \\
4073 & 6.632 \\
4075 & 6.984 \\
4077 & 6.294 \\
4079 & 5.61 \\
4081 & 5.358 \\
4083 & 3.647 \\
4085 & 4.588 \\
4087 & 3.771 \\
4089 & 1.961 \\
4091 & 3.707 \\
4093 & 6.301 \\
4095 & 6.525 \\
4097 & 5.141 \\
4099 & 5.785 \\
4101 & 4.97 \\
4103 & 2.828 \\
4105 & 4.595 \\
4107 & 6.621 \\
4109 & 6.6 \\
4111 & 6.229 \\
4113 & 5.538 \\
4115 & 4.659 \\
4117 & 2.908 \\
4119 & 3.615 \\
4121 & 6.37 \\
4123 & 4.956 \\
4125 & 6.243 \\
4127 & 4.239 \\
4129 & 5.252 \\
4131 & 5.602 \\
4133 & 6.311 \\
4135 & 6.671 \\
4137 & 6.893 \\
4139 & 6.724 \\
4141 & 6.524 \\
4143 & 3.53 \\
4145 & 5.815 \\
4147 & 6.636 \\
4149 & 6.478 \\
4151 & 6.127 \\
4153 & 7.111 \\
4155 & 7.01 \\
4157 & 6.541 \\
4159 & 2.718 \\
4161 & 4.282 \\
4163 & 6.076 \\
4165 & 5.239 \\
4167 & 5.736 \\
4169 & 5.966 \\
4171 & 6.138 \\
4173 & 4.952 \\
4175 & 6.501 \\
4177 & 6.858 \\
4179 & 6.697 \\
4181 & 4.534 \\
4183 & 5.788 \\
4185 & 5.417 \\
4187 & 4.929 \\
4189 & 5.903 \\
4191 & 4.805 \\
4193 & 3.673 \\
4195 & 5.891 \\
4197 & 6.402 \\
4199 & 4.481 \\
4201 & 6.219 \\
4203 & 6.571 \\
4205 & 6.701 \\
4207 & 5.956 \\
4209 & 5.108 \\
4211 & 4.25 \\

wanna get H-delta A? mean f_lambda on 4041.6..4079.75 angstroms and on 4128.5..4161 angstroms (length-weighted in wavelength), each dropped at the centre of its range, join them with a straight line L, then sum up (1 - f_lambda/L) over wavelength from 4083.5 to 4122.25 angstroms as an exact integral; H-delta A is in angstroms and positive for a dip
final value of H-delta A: 8.3 angstroms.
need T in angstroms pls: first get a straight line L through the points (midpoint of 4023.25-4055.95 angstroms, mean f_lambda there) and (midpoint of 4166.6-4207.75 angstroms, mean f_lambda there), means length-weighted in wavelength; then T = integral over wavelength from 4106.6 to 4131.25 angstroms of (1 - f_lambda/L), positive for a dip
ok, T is 4.6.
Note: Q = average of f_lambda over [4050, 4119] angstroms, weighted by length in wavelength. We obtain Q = 5.36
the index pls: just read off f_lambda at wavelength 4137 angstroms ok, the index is 6.893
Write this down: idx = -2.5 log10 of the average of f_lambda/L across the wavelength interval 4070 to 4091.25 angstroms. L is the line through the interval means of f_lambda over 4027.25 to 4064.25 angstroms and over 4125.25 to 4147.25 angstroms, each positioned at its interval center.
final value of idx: 0.30 mag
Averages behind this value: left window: 7.11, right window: 5.82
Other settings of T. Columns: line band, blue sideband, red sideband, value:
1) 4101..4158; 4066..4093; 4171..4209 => -4.8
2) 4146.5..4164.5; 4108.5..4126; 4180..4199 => -2.2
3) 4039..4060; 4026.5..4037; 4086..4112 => -3.5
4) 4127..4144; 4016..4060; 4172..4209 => 0.9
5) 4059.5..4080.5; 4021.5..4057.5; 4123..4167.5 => 3.2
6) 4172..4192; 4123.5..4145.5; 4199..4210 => 0.9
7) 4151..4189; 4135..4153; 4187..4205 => 0.9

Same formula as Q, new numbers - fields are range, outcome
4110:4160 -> 5.63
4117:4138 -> 5.49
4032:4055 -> 7.67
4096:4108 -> 4.99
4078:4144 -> 5.16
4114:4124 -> 4.5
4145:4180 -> 5.94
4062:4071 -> 4.97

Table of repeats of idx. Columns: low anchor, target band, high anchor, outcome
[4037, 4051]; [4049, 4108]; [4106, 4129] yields 0.22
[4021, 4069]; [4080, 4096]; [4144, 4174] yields 0.41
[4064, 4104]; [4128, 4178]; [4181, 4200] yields -0.16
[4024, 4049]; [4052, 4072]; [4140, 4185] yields 0.21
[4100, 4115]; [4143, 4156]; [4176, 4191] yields -0.15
